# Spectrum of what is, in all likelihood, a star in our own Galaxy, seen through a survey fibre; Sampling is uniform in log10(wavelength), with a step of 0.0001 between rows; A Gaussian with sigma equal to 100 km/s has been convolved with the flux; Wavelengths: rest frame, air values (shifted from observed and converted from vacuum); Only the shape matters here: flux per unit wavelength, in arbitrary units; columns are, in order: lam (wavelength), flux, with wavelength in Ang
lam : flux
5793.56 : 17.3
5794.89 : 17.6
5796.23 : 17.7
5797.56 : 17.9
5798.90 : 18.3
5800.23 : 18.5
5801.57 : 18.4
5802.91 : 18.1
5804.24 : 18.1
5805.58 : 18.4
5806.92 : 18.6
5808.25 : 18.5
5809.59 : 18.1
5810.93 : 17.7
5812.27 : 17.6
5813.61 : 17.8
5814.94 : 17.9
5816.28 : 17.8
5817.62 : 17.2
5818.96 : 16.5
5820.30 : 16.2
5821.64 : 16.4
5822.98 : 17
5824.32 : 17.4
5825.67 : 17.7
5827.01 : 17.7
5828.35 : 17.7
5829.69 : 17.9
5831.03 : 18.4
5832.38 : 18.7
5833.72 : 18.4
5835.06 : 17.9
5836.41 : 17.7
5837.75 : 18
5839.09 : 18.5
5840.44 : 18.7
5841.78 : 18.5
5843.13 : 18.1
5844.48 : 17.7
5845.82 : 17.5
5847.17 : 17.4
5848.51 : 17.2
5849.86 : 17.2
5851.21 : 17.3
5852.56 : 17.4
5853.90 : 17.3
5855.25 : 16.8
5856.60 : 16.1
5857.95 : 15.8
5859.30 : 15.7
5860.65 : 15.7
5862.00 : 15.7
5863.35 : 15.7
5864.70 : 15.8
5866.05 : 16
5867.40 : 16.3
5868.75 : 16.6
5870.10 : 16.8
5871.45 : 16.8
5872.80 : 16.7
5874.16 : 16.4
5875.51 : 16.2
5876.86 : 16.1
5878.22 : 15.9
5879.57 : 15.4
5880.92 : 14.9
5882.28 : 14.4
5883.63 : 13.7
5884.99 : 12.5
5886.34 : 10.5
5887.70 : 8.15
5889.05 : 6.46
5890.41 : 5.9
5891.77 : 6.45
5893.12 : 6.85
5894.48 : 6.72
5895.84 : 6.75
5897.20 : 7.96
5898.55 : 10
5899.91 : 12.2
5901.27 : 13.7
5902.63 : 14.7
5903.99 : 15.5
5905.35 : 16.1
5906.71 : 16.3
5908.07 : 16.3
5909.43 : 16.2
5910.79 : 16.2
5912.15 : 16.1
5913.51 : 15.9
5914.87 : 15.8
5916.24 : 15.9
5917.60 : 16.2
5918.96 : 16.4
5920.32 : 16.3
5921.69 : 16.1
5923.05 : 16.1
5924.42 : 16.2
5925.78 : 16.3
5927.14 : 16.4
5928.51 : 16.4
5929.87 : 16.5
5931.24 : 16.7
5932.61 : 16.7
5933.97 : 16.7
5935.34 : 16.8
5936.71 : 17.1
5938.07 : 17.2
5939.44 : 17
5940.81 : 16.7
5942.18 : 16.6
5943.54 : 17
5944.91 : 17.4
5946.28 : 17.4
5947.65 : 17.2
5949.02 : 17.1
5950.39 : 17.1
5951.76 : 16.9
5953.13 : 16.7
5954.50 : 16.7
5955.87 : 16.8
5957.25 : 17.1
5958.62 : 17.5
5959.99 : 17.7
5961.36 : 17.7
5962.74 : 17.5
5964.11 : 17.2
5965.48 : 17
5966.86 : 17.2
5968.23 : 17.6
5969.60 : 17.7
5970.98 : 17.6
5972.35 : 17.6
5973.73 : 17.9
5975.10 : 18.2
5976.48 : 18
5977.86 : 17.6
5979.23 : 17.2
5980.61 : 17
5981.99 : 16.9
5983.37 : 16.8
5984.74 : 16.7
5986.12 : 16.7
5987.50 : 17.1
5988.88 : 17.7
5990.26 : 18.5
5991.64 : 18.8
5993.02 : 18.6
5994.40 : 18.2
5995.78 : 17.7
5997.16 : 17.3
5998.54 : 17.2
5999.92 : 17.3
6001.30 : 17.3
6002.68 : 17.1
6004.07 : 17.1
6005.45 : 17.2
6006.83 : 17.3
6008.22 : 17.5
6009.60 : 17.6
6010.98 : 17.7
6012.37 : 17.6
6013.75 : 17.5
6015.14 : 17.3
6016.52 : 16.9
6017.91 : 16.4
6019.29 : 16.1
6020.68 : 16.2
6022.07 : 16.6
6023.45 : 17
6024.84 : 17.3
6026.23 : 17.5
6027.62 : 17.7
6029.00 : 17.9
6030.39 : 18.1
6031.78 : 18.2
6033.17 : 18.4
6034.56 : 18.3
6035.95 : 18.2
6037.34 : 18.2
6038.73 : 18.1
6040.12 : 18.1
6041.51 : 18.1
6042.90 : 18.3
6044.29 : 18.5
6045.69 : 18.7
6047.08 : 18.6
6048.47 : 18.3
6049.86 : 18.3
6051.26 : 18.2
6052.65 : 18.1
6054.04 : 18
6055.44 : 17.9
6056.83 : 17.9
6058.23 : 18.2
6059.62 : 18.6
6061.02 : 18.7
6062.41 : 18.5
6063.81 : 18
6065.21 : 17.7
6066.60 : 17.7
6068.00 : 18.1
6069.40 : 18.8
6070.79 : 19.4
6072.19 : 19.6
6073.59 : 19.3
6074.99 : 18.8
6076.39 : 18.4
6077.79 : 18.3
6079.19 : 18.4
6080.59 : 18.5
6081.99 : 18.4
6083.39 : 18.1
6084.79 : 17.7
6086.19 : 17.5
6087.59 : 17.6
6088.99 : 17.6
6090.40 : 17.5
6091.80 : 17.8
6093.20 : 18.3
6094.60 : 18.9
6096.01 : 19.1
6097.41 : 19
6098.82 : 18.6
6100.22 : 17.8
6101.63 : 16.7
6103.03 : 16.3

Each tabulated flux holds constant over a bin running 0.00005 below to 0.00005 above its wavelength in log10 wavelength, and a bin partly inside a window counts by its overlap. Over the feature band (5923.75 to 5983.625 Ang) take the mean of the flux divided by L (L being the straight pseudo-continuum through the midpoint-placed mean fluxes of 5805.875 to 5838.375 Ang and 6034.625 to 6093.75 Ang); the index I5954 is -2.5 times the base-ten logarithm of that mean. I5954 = 0.06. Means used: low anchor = 17.7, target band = 17.1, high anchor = 18.3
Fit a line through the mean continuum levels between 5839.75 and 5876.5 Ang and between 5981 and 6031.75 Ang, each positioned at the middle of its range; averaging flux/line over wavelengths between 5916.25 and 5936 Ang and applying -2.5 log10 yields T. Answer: 0.04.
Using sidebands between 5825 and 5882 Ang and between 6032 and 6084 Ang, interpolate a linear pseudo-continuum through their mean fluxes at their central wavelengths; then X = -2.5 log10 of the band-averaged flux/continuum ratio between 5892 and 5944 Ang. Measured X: 0.17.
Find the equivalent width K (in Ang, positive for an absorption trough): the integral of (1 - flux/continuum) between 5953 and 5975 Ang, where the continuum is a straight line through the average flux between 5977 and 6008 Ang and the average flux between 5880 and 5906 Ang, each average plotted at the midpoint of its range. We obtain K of -2.7 Ang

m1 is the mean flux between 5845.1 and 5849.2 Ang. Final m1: 17.4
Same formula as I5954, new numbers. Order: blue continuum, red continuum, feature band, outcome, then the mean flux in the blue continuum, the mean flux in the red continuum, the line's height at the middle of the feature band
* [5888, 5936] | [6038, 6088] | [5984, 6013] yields -0.07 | 13.9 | 18.3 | 16.4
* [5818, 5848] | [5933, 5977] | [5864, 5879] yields 0.08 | 17.7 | 17.2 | 17.6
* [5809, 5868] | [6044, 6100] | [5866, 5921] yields 0.27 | 17.3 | 18.3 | 17.5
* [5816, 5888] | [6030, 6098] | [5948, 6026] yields 0.02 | 16.6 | 18.3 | 17.7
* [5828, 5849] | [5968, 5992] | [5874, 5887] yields 0.22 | 18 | 17.5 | 17.9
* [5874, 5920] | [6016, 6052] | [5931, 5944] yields -0.17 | 13.1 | 17.8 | 14.5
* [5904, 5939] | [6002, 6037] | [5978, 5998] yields -0.03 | 16.3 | 17.4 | 17.1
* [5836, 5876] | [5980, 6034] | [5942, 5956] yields 0.01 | 16.9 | 17.4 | 17.2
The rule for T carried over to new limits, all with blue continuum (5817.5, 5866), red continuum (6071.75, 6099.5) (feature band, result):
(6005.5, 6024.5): 0.060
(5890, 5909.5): 0.468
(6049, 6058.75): 0.008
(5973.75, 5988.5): 0.038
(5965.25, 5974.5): 0.016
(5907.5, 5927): 0.092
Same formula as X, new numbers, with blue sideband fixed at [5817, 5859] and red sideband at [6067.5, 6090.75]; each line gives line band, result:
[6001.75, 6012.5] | 0.045 mag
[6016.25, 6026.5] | 0.090 mag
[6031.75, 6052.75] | -0.004 mag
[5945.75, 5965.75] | 0.046 mag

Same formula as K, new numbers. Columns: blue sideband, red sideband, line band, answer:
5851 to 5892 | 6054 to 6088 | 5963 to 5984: -1.17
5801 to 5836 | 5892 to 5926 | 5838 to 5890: 0.57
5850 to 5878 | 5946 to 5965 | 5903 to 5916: 0.59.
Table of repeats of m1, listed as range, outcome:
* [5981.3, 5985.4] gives 16.8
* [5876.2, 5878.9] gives 16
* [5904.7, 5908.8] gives 16.2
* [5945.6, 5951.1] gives 17.2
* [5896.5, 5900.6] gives 10.1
